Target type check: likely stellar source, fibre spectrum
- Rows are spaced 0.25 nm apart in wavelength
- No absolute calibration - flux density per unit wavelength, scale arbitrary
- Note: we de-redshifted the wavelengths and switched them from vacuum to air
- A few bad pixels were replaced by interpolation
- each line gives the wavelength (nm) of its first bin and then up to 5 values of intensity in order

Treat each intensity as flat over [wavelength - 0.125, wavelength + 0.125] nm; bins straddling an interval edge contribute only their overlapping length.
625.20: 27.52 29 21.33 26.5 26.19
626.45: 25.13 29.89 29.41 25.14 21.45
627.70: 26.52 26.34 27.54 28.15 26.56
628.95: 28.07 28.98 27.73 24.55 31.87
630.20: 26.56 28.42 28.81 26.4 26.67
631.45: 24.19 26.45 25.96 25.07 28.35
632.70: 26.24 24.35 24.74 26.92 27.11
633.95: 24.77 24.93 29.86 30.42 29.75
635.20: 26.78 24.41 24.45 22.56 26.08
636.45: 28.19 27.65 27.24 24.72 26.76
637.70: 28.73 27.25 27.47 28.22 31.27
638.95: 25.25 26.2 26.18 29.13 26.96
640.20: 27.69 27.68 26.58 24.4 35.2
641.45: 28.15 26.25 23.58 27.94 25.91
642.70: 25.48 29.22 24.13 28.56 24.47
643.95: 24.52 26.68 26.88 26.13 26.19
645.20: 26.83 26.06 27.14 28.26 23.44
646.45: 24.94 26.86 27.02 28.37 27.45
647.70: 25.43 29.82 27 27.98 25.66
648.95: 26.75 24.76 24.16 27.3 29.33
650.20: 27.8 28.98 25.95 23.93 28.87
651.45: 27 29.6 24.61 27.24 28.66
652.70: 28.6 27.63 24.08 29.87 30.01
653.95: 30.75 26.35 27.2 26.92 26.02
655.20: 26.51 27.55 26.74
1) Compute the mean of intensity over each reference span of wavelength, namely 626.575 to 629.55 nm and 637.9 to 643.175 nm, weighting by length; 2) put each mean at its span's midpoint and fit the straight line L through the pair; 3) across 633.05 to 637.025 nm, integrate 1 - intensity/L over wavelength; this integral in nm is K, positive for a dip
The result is 0.10 nm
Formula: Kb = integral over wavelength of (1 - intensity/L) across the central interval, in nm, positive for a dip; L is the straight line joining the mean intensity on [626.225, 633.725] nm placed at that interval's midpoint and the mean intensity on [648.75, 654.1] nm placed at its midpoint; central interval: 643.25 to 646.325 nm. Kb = 0.112 nm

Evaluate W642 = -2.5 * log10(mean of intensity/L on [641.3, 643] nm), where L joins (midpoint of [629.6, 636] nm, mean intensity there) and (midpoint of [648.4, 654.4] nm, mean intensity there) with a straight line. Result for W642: 0.01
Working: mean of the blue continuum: 26.6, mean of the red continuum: 27.3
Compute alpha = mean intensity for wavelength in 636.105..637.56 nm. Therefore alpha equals 26.8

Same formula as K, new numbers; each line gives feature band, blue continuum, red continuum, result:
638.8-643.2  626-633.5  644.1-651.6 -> -0.06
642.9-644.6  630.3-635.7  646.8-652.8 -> 0.05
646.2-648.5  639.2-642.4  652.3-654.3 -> 0.07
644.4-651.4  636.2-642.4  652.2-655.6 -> 0.20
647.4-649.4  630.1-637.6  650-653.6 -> 0.04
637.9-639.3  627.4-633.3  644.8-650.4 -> -0.05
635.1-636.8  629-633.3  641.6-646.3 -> 0.06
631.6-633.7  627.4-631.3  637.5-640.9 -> 0.10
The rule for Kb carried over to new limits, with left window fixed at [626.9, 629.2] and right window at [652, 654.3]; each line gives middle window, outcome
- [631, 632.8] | 0.05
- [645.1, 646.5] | 0.07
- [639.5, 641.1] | 0.01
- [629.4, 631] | -0.07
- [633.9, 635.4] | -0.04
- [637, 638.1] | 0.01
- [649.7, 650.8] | 0.00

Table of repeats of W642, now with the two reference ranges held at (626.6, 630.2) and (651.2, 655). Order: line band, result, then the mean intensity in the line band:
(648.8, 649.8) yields 0.079 mag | 25.7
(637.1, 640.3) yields 0.002 mag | 27.4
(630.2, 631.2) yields -0.010 mag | 27.6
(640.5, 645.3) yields 0.033 mag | 26.7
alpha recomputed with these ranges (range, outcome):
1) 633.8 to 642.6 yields 27.1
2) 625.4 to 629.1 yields 26.4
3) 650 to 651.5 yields 27.2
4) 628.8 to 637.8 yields 26.8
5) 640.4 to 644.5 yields 26.8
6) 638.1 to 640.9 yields 27.4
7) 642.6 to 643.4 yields 26.5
